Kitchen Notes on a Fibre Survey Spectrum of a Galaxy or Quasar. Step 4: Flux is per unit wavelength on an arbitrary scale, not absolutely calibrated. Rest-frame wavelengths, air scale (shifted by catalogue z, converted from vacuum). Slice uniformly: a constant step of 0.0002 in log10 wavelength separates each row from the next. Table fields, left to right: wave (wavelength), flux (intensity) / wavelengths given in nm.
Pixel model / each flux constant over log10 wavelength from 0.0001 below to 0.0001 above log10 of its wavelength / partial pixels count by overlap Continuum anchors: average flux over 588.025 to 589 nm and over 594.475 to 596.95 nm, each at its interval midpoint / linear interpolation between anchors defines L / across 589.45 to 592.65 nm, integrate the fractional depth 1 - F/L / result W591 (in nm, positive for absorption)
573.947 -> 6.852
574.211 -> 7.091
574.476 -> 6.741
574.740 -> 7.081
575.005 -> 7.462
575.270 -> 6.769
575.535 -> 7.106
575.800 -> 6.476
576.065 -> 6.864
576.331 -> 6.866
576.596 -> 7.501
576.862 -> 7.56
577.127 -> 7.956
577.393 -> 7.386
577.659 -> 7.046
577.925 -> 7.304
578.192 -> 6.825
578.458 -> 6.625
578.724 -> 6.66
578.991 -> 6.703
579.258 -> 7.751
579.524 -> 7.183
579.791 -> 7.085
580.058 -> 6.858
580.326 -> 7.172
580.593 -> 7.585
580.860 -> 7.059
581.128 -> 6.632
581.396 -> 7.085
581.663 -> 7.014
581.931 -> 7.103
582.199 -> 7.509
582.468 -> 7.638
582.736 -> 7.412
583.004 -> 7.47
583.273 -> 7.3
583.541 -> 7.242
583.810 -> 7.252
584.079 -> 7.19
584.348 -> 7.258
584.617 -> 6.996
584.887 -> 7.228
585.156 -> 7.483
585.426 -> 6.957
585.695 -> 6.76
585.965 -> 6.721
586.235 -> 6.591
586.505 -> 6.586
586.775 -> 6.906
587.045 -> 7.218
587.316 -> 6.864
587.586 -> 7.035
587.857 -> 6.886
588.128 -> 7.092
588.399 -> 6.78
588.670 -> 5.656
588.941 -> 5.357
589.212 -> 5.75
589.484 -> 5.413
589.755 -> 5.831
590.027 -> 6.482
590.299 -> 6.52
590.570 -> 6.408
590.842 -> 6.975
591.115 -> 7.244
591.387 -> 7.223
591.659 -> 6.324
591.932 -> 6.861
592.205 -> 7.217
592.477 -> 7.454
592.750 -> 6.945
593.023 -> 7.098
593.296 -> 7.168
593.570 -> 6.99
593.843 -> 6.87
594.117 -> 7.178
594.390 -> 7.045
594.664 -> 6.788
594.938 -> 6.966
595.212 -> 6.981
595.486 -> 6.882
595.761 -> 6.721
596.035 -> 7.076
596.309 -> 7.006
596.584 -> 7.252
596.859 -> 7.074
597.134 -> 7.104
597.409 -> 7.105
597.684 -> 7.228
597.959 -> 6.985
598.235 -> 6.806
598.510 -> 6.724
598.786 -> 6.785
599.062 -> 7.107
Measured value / -0.09 nm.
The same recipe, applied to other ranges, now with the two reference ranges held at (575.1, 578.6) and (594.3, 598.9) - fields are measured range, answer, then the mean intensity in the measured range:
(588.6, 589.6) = 0.21 nm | 5.54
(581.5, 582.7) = -0.04 nm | 7.32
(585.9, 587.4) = 0.05 nm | 6.82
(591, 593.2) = -0.01 nm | 7.05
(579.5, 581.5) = 0.00 nm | 7.07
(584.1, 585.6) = -0.03 nm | 7.17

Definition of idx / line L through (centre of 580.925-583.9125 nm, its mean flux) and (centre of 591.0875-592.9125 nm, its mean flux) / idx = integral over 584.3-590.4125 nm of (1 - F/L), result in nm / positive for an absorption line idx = 0.44 nm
